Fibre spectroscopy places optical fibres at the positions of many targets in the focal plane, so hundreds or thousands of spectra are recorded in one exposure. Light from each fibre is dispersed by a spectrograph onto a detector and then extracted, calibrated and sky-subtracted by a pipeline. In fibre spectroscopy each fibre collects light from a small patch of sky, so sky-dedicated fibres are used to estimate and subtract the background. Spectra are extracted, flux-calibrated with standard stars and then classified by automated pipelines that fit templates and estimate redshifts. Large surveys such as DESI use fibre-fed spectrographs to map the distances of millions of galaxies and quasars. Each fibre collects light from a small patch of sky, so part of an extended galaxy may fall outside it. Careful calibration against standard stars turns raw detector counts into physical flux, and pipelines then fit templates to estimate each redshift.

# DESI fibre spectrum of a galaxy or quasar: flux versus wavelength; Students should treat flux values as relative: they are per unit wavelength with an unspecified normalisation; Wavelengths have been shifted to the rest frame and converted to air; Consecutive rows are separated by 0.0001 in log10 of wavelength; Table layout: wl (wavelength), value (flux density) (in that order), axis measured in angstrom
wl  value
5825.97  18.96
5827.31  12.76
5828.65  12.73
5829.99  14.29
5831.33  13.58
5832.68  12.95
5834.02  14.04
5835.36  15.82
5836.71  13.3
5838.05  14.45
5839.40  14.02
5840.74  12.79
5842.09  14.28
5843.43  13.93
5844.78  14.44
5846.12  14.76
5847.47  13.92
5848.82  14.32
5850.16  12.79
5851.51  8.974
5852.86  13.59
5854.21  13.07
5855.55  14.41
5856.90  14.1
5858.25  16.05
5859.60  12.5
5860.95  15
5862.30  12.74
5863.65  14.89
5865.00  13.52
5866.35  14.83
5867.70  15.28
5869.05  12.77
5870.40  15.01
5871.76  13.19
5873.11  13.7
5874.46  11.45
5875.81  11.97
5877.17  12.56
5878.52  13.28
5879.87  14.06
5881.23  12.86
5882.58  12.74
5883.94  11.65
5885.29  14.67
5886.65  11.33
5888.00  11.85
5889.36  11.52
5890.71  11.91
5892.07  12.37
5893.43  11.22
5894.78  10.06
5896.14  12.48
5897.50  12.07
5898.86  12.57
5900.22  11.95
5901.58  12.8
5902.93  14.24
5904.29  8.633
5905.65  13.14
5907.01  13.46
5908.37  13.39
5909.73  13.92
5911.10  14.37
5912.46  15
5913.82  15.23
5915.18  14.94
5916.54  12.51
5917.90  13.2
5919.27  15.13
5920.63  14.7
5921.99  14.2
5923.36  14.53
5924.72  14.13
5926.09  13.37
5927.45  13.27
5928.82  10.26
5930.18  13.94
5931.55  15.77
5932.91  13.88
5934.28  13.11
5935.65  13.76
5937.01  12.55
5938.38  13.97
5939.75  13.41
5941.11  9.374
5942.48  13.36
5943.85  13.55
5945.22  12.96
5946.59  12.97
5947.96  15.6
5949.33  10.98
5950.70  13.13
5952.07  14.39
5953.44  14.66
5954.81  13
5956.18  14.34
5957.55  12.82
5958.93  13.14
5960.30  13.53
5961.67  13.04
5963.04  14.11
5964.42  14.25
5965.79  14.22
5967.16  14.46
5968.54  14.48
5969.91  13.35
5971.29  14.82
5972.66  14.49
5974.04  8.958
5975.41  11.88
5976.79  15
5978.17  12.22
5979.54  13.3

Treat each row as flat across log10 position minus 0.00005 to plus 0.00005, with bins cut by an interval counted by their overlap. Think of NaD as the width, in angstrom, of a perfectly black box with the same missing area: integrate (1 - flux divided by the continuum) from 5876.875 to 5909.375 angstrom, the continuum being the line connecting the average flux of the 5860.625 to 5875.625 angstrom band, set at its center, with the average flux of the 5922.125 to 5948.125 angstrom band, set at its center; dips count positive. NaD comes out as 2.9 angstrom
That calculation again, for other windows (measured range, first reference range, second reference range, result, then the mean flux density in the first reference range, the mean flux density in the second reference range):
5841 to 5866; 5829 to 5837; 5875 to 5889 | -0.6 angstrom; 14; 12.7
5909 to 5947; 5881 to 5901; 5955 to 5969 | -2.0 angstrom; 12.1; 13.8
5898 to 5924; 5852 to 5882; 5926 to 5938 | -0.2 angstrom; 13.6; 13.3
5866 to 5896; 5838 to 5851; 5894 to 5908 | 0.2 angstrom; 13.9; 12.2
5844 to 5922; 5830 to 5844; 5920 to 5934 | 3.6 angstrom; 13.9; 13.8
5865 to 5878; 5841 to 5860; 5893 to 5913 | -0.2 angstrom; 13.6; 12.6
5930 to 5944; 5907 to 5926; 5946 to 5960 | 0.5 angstrom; 14.2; 13.5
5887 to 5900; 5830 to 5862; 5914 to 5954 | 1.8 angstrom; 13.8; 13.5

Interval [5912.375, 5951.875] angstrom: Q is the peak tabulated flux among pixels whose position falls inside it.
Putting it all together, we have 15.77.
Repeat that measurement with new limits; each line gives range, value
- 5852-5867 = 16.05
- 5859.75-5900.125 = 15.28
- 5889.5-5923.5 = 15.23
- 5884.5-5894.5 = 14.67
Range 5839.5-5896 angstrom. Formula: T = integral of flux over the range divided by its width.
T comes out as 13.2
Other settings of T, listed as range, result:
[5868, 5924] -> 13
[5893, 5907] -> 12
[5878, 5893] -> 12.5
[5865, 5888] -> 13.2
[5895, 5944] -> 13.3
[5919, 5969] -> 13.6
